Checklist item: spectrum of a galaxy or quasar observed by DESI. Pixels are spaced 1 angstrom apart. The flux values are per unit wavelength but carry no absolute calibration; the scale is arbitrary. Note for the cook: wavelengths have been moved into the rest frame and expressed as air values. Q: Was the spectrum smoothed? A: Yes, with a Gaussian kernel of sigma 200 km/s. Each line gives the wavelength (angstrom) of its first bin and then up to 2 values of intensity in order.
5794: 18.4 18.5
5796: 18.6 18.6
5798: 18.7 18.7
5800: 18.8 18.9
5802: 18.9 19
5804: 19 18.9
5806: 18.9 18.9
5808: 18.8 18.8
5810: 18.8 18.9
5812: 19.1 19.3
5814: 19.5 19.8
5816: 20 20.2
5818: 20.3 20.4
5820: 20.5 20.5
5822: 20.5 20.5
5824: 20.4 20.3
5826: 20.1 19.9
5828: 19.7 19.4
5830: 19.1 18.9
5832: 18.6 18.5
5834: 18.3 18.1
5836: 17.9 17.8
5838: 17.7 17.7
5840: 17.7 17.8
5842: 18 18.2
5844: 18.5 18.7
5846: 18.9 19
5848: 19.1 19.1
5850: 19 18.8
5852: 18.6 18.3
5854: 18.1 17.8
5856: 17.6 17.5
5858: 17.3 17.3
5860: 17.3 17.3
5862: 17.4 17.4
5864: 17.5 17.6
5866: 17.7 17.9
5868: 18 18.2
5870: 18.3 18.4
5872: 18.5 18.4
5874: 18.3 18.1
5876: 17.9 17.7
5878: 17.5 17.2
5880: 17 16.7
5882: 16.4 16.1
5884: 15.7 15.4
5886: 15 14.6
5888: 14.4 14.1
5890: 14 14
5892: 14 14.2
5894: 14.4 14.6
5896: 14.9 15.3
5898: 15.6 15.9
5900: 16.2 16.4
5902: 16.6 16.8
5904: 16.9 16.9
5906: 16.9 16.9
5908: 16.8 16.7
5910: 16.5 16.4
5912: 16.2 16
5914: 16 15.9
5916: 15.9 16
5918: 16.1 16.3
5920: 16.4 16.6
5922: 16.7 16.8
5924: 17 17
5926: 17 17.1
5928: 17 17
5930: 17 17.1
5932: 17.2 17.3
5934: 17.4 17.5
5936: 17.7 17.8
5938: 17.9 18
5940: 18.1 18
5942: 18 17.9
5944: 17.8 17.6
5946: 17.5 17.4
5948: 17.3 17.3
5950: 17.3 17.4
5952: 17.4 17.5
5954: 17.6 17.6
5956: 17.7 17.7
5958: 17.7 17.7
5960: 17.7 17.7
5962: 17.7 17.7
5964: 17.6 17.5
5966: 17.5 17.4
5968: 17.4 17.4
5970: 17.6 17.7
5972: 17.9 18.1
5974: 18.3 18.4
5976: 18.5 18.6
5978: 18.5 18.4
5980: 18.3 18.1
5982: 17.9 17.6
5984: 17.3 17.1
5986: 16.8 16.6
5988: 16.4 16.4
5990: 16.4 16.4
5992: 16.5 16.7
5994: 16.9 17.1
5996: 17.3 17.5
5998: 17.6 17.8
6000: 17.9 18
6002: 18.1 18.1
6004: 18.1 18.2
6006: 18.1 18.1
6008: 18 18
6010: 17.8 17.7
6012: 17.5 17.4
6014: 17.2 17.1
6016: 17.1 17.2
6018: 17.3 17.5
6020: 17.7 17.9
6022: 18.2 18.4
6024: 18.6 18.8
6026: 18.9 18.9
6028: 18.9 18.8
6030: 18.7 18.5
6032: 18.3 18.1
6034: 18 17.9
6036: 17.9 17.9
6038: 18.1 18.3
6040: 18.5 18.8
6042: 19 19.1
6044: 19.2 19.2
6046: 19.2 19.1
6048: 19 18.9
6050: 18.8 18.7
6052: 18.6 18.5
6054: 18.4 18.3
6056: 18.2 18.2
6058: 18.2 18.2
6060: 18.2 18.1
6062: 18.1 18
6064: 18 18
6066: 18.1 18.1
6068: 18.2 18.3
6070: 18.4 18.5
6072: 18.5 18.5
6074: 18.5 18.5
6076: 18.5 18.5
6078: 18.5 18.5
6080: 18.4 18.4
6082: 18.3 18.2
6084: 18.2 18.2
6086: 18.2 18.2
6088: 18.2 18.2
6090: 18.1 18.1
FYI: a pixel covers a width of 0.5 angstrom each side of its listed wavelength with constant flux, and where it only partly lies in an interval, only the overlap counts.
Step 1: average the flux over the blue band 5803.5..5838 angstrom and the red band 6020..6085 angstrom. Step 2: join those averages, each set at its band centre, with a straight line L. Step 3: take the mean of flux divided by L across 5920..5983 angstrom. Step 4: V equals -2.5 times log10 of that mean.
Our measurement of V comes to 0.07 mag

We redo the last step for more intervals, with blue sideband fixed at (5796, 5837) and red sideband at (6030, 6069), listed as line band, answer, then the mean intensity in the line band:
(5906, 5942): 0.120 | 16.9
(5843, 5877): 0.059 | 18.1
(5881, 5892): 0.258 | 15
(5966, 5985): 0.045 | 17.9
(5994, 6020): 0.055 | 17.7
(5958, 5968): 0.068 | 17.6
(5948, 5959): 0.075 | 17.5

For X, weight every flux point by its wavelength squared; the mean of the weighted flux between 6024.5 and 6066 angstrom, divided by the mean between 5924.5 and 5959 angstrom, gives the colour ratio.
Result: 1.09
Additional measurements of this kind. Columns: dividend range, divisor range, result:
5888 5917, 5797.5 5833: 0.83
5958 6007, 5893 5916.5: 1.12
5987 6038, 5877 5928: 1.15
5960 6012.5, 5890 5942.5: 1.09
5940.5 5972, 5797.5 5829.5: 0.95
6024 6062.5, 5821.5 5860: 1.07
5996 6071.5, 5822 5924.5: 1.11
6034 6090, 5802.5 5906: 1.11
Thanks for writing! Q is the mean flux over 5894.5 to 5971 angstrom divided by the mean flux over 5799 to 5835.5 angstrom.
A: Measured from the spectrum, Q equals 0.9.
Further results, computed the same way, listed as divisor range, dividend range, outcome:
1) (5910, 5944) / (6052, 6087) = 1.08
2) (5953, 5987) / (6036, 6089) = 1.04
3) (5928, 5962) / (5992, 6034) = 1.02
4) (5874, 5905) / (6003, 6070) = 1.15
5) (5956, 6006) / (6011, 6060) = 1.04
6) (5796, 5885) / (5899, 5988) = 0.93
